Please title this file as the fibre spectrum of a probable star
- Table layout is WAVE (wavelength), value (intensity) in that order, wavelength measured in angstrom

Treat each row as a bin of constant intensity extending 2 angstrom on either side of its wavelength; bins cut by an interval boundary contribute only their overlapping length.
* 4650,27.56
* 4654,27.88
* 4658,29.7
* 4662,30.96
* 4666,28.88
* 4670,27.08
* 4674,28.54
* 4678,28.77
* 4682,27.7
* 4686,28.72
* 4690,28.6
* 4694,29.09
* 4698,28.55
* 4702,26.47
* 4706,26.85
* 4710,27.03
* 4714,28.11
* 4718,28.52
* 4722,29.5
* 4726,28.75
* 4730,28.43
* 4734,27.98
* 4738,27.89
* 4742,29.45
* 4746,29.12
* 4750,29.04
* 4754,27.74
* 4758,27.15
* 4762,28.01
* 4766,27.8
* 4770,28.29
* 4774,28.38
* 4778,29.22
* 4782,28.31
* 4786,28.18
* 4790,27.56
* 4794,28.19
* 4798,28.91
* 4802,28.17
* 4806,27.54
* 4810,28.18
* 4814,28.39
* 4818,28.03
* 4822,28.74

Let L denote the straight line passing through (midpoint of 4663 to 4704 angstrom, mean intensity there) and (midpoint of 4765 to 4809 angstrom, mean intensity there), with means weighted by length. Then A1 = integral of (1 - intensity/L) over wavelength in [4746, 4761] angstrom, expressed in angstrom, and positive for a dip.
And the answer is 0.1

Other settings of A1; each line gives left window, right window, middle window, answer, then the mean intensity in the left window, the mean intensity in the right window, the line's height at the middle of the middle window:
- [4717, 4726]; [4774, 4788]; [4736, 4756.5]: 0.1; 29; 28.5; 28.8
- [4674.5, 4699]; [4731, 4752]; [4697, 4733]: 0.8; 28.6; 28.7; 28.6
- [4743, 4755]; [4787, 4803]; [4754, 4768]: 0.5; 28.8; 28.2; 28.6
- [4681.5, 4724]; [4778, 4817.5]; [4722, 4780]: -0.5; 28.1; 28.2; 28.2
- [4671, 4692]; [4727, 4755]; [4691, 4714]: 0.6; 28.4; 28.6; 28.5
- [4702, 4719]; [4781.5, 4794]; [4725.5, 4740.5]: -0.4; 27.4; 28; 27.6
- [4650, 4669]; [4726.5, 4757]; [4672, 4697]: 0.3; 29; 28.5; 28.9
